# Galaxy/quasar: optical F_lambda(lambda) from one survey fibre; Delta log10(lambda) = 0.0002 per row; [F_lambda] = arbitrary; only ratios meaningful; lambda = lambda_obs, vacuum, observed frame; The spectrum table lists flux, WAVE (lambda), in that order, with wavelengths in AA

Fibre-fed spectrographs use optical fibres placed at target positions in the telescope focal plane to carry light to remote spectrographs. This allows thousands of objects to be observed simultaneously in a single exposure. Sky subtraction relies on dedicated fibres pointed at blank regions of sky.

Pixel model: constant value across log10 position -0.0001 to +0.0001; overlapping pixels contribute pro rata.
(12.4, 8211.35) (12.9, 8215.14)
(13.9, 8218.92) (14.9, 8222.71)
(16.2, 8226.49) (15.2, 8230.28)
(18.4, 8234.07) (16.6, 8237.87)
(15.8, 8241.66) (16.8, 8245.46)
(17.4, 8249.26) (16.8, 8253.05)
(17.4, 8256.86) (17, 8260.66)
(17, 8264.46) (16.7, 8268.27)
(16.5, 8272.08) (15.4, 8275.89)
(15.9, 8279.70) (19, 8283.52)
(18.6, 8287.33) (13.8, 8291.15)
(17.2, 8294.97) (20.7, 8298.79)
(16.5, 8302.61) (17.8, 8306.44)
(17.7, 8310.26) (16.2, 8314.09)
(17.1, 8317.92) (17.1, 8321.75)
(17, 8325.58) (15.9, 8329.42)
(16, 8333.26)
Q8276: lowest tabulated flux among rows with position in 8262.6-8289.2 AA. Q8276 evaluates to 15.4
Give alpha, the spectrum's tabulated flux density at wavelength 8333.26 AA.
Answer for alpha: 16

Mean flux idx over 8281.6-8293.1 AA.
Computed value 17.1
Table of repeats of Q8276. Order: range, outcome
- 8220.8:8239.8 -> 14.9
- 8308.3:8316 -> 16.2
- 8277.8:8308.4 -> 13.8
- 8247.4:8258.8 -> 16.8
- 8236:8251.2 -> 15.8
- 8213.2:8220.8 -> 12.9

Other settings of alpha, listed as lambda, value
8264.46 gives 17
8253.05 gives 16.8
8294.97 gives 17.2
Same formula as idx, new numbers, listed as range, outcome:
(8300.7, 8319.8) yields 17.1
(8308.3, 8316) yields 17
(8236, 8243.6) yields 16.2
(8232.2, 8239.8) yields 17.5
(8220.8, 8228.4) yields 15.6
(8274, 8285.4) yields 16.8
